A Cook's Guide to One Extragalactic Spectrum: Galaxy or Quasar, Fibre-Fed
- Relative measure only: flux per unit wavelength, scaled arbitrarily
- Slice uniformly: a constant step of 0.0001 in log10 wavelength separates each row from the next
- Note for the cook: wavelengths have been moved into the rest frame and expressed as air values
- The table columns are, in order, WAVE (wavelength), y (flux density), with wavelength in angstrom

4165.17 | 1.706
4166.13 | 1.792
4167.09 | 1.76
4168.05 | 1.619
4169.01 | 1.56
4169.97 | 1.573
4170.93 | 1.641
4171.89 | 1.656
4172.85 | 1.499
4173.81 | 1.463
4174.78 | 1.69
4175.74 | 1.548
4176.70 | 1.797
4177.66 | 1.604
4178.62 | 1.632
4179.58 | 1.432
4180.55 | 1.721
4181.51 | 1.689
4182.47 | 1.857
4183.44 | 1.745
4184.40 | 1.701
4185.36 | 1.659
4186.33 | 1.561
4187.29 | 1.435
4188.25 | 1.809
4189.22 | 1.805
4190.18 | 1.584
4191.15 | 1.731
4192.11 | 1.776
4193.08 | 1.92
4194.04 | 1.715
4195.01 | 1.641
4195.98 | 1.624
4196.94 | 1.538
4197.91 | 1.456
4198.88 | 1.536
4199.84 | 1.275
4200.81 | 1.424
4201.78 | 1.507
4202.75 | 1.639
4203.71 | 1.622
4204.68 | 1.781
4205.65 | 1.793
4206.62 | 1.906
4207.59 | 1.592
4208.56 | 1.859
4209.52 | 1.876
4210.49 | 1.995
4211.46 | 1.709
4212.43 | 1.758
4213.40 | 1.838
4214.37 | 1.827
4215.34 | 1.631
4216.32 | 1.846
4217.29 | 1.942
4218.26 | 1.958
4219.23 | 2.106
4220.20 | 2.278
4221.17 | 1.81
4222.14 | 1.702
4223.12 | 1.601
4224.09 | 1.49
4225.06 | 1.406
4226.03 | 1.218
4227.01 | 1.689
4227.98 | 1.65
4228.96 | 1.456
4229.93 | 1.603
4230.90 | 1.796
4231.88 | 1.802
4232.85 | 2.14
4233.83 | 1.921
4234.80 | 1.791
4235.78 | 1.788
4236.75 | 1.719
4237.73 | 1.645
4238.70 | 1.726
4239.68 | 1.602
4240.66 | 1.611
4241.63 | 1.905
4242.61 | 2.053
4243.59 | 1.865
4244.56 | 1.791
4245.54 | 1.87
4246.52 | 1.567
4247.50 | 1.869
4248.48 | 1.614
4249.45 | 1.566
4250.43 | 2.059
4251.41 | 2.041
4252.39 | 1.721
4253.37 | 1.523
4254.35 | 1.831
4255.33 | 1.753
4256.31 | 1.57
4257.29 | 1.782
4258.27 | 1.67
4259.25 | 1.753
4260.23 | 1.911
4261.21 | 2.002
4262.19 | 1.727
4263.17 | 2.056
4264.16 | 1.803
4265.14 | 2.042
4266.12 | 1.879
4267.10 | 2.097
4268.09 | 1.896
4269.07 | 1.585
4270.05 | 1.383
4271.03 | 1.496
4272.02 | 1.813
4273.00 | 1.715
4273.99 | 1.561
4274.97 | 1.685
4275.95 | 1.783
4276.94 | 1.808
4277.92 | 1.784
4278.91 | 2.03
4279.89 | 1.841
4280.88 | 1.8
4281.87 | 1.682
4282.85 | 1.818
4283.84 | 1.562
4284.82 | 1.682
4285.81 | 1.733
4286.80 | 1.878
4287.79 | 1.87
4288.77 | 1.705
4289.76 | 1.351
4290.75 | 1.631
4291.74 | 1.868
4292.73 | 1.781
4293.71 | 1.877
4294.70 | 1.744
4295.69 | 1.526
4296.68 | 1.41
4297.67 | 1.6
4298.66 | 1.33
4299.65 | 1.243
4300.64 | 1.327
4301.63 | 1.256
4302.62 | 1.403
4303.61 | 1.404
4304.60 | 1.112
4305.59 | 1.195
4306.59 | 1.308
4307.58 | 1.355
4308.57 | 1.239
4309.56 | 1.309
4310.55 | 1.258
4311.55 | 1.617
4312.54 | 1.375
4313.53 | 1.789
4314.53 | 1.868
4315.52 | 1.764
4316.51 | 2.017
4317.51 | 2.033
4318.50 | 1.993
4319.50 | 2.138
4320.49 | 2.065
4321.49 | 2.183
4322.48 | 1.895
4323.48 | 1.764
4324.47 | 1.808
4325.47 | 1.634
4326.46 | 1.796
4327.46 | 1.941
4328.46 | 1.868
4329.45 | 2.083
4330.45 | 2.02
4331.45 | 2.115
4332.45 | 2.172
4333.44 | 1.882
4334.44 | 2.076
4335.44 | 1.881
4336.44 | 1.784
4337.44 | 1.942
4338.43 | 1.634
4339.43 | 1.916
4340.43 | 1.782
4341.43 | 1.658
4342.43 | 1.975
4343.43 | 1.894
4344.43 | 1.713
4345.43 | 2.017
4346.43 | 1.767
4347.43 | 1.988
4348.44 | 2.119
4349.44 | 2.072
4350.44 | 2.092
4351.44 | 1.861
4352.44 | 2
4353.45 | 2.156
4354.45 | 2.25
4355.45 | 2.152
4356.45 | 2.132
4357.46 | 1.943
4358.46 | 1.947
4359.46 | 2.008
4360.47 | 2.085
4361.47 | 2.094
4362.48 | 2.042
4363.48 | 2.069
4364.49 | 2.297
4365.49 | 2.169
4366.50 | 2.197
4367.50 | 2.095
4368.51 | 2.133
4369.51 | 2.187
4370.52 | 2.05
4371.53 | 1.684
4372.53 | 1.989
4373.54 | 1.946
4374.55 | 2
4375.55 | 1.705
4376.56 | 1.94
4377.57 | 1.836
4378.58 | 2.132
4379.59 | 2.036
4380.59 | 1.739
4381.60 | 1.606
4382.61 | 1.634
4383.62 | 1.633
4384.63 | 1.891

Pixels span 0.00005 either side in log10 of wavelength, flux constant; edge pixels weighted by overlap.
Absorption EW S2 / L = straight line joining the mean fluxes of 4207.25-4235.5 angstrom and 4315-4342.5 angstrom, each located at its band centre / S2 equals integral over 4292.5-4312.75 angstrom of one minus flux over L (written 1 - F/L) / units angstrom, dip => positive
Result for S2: 5.1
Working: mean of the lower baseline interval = 1.77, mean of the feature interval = 1.41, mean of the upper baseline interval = 1.92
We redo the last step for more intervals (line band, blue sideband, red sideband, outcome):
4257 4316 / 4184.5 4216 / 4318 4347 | 5.9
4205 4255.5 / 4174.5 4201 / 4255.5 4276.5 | -1.8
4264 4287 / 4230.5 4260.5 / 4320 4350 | 0.8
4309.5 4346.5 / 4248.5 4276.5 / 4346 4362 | 2.0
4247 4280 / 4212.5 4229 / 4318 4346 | 0.4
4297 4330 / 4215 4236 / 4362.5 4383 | 4.4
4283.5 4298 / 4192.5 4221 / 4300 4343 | 0.5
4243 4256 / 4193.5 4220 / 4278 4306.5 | -0.9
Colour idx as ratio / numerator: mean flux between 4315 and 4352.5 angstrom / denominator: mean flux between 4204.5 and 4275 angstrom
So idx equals 1.1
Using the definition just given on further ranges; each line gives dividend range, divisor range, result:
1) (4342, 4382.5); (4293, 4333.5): 1.19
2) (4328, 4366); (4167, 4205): 1.22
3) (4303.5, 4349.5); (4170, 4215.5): 1.07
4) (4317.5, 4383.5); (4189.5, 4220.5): 1.13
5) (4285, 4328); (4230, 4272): 0.92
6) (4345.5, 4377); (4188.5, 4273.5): 1.17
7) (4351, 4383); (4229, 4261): 1.13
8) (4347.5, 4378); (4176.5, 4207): 1.24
